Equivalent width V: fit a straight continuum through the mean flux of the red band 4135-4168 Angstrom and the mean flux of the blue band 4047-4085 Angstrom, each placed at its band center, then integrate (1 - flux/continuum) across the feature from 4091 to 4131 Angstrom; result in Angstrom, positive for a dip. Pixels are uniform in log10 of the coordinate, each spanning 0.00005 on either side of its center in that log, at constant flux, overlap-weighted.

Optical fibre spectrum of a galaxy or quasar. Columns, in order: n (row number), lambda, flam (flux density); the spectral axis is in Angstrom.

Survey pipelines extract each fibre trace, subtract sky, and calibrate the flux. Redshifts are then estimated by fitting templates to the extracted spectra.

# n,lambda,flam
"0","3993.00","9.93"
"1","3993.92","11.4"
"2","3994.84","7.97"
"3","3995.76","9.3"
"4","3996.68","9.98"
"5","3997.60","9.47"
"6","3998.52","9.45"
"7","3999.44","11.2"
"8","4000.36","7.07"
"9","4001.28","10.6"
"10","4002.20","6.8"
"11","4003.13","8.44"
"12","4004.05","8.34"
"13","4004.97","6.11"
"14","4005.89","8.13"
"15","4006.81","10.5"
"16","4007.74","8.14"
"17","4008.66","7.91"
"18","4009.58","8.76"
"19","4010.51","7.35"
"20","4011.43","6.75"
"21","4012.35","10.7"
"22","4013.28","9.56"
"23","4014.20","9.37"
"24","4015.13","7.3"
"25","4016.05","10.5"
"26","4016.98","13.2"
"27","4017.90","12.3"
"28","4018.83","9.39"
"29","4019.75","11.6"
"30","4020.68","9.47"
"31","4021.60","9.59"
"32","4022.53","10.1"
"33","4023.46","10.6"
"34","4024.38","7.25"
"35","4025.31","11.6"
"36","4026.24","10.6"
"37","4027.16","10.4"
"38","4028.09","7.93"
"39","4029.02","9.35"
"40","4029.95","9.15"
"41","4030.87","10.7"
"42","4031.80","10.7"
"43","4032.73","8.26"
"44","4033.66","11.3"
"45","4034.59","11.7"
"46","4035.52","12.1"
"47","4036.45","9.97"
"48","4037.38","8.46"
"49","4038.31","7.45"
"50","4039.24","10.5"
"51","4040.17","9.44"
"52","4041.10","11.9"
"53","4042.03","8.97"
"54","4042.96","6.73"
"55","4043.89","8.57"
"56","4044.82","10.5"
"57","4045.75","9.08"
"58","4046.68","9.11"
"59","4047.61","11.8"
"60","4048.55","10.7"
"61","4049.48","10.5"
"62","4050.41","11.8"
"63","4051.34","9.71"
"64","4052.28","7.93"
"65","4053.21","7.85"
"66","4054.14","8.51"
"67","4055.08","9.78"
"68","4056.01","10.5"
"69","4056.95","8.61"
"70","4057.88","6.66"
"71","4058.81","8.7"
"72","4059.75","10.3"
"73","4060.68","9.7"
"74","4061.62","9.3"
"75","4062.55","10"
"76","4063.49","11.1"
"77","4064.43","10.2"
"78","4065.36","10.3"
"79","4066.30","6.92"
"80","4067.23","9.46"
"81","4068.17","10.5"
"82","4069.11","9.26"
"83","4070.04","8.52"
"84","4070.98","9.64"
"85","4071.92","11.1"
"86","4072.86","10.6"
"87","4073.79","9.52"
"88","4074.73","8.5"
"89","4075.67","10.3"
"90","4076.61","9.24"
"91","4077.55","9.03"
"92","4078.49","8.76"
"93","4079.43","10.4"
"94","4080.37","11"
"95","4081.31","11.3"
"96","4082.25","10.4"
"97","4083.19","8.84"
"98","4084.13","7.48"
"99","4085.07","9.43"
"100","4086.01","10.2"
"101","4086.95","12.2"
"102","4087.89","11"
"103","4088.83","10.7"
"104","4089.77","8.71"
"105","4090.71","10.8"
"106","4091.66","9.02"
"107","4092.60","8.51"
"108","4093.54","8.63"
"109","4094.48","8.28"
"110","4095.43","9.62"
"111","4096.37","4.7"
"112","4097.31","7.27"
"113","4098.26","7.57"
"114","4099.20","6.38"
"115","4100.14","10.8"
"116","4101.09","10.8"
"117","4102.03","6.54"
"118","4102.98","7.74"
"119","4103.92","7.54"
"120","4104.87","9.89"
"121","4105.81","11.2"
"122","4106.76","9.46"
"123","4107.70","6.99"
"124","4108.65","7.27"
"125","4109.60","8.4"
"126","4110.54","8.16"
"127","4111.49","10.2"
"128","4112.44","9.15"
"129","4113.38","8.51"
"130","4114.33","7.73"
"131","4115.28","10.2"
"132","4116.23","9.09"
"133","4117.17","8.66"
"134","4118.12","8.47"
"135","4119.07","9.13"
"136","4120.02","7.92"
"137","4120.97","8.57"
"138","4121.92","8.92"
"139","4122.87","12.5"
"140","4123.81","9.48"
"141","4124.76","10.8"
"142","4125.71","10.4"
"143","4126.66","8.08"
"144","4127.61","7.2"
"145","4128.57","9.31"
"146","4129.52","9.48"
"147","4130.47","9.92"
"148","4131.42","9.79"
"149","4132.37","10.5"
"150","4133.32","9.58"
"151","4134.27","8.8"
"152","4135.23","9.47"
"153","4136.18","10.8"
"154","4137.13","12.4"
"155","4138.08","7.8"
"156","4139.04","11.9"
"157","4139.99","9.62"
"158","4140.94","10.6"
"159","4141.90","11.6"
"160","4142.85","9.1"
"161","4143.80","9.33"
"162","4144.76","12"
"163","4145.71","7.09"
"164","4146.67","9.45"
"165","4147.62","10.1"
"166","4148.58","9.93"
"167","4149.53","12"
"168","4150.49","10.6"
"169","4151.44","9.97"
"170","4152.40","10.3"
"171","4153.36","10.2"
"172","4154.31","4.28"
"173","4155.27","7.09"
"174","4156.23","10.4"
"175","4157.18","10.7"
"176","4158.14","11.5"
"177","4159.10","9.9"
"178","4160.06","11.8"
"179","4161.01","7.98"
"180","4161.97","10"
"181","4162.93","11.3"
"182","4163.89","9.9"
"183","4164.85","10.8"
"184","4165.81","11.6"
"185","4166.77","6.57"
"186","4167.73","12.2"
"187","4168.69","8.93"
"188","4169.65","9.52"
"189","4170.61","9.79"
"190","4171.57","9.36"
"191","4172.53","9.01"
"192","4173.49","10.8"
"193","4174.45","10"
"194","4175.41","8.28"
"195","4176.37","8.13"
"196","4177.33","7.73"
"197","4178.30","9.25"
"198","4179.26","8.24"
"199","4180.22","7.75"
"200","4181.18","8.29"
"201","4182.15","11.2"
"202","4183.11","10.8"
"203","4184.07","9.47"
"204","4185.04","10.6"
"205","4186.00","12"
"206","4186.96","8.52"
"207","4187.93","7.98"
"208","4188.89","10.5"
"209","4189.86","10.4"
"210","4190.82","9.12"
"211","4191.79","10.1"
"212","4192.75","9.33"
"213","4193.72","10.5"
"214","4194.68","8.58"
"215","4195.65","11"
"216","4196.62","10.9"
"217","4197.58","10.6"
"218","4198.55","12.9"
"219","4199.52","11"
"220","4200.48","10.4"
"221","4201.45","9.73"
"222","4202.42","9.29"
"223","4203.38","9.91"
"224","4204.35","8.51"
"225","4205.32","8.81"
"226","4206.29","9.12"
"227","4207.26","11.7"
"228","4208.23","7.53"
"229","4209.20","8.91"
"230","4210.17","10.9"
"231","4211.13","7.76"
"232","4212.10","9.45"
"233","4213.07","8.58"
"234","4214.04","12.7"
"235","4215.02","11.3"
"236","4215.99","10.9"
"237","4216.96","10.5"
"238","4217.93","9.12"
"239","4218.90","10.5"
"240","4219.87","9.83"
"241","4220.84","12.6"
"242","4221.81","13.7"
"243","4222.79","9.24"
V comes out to 4.2 Angstrom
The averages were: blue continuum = 9.61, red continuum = 10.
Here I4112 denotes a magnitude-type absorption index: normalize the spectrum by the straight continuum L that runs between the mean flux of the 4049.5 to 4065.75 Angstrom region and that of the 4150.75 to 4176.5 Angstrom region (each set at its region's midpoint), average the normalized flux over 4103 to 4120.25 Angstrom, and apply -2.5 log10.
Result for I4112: 0.10 mag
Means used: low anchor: 9.49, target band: 8.76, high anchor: 9.67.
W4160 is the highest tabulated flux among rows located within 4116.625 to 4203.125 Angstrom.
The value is 12.9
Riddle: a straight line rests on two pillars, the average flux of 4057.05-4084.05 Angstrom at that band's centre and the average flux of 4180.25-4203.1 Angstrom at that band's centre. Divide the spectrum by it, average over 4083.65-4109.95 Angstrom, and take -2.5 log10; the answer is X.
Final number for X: 0.10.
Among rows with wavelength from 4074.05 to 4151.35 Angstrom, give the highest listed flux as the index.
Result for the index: 12.5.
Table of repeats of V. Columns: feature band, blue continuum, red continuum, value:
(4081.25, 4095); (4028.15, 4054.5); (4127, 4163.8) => 0.16 Angstrom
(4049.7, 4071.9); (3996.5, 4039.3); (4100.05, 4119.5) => -0.58 Angstrom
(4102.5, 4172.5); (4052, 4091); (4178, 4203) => 1.81 Angstrom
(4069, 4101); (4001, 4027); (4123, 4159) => 0.76 Angstrom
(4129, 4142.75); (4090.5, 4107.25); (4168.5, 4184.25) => -1.95 Angstrom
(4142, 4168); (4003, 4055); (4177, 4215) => -0.38 Angstrom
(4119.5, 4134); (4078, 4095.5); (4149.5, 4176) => 0.41 Angstrom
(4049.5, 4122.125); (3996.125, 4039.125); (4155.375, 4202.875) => 3.49 Angstrom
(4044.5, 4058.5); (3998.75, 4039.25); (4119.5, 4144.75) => 0.07 Angstrom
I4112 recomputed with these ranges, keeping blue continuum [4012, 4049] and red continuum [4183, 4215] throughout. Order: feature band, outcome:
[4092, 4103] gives 0.22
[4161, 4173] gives 0.01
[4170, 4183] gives 0.09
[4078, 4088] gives -0.01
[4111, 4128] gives 0.09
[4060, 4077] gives 0.03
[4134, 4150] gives -0.02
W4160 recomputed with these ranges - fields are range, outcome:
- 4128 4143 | 12.4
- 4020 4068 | 12.1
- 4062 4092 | 12.2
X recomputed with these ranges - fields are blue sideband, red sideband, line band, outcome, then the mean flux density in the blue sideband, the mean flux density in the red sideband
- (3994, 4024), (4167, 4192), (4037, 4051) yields -0.05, 9.27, 9.5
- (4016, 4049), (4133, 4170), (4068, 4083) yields 0.02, 10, 9.93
